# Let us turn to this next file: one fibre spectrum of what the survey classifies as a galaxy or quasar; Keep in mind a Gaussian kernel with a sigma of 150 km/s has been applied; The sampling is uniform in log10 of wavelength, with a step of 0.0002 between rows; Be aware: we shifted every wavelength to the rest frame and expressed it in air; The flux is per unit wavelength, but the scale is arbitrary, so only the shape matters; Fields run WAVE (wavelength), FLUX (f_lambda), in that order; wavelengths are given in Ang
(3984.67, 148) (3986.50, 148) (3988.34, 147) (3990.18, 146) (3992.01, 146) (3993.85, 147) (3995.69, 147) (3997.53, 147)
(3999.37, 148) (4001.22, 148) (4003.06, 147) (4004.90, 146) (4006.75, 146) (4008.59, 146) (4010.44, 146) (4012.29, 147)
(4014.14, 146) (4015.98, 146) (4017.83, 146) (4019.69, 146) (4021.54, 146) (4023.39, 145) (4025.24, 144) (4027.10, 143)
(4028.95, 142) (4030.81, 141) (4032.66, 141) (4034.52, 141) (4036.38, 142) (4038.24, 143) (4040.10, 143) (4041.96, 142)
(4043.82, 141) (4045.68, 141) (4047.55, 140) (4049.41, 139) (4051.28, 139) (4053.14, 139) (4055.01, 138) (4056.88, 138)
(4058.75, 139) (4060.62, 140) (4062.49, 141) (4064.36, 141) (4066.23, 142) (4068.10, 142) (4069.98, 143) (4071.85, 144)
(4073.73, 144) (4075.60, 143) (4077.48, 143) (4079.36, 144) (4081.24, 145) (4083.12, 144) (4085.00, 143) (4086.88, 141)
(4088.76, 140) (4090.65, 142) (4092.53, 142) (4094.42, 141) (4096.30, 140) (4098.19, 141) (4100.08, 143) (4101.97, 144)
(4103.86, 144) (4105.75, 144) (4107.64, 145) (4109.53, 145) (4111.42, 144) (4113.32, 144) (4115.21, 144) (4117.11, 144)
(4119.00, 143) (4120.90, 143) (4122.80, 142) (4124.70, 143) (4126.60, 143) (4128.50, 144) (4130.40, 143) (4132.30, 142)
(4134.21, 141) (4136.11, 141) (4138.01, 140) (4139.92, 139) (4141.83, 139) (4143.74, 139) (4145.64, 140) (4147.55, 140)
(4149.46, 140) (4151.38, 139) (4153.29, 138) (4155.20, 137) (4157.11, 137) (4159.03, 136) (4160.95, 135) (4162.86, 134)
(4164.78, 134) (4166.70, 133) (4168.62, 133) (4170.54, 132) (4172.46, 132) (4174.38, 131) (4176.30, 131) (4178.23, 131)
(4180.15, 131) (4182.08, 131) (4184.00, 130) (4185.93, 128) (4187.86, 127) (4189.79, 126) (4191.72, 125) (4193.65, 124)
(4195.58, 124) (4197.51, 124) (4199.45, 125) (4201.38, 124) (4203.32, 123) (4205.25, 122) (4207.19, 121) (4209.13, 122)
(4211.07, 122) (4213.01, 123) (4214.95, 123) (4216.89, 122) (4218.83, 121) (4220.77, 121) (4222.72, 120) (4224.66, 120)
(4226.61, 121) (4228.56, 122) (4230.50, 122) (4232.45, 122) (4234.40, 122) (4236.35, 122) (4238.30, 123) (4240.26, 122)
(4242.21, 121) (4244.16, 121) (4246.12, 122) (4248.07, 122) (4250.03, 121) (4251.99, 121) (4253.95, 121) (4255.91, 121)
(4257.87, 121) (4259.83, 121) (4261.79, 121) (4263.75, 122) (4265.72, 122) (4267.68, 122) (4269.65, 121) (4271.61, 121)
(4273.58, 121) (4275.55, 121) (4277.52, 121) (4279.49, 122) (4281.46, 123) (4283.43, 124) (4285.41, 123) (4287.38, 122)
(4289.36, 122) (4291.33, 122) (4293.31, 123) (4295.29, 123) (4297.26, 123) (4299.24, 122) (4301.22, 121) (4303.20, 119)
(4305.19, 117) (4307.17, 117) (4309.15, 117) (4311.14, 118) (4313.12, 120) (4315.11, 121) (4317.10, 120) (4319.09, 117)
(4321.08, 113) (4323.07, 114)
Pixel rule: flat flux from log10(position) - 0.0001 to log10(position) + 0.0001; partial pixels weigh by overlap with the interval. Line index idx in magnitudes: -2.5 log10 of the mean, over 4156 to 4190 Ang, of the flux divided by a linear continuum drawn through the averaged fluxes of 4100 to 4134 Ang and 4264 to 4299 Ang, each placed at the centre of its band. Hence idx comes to 0.04 mag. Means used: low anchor 144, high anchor 122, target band 132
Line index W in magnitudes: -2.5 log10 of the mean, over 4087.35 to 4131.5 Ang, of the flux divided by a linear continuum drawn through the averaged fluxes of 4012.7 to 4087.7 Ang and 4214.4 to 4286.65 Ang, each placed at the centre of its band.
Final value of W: -0.05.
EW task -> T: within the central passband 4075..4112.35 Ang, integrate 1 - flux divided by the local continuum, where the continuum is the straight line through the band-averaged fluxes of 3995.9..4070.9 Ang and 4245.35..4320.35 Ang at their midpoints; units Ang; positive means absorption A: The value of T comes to -1.4 Ang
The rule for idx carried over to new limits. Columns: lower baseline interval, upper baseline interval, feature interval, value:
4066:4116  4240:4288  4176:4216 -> 0.039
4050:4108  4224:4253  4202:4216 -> 0.027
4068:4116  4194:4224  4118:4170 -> -0.041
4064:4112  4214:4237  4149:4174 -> -0.030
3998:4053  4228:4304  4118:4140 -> -0.062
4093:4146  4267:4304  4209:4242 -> 0.065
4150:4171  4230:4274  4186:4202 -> 0.045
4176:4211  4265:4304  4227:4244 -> 0.018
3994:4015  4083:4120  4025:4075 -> 0.028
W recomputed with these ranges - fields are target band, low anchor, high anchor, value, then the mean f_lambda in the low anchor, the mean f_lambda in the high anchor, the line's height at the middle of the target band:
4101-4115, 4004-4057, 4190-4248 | -0.08 mag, 143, 122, 134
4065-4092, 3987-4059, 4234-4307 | -0.03 mag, 144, 122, 139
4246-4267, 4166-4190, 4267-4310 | 0.02 mag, 131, 121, 124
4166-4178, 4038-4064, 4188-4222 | -0.04 mag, 140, 123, 127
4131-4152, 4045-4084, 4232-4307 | -0.05 mag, 141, 122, 134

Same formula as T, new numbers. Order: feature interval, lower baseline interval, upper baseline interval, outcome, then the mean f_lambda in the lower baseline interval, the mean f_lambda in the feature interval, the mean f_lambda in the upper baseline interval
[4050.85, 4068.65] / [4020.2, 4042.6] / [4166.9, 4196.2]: 0.05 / 143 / 140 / 129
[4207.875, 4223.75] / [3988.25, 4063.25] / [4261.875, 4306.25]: 0.71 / 144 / 122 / 122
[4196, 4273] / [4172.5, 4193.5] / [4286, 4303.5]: 2.46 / 129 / 122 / 122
